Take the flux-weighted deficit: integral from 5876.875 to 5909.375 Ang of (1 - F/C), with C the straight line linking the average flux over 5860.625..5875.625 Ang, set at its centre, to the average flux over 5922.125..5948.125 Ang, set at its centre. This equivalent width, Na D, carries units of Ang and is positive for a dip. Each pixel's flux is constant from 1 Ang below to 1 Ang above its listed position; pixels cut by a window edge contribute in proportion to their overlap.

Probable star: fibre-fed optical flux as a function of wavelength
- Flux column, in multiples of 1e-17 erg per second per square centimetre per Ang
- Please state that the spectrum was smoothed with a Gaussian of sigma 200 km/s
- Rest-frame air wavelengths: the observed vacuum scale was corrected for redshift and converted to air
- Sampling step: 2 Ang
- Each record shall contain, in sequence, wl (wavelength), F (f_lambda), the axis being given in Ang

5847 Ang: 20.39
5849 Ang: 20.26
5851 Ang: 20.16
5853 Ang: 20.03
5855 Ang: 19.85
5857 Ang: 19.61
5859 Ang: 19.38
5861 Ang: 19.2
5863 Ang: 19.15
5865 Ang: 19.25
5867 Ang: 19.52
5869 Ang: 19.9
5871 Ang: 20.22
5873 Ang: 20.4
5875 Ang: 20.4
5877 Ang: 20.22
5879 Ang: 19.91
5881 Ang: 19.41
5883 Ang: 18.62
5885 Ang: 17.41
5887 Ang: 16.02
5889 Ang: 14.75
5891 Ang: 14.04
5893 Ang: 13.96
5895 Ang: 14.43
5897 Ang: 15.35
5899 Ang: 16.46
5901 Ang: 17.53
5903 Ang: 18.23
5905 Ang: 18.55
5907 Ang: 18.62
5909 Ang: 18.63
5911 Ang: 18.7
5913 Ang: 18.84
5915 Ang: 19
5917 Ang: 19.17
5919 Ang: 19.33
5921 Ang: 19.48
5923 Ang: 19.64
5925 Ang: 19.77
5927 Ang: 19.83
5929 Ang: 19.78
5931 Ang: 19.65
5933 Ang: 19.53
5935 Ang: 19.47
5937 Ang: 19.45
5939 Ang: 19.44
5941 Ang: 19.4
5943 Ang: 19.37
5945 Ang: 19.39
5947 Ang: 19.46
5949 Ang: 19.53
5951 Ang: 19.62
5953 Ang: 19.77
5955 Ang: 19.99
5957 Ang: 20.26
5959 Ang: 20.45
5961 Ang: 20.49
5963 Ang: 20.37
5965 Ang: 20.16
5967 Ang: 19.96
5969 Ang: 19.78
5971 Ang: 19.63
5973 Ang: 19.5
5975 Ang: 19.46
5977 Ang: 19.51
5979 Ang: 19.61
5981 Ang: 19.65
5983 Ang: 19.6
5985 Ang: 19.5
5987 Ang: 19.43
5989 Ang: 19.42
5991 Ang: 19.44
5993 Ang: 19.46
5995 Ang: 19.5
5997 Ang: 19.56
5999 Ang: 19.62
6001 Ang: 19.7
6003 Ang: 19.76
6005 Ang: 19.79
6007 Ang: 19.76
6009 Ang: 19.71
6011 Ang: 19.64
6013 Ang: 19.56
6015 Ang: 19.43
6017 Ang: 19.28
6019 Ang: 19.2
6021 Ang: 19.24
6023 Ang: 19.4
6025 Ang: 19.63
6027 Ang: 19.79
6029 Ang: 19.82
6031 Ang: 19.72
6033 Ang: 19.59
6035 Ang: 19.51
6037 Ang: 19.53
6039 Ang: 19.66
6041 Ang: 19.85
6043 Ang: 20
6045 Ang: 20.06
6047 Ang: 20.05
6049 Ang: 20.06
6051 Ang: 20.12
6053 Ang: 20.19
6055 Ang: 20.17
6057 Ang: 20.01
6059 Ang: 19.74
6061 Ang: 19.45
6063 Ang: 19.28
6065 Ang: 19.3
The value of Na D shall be 4.31 Ang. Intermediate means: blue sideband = 19.8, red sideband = 19.6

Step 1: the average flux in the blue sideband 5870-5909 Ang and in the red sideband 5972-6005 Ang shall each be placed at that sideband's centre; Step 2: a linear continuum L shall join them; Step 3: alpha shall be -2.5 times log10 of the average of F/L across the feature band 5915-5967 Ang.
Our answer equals -0.06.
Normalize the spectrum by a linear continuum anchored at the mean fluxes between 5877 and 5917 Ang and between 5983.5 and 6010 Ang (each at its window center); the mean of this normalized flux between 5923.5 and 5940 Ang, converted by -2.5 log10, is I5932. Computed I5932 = -0.08 mag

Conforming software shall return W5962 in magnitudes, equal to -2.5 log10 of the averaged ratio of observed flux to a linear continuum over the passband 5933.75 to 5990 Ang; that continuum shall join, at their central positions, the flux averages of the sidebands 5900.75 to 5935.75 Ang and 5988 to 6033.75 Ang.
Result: -0.02 mag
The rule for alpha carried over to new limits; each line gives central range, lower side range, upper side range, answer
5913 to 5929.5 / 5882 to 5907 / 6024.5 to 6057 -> -0.15 mag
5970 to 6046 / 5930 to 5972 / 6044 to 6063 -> 0.02 mag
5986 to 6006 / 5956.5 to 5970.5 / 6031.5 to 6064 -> 0.03 mag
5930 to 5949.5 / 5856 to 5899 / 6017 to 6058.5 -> -0.04 mag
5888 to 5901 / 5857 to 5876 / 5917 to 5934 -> 0.29 mag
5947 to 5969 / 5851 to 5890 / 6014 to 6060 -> -0.03 mag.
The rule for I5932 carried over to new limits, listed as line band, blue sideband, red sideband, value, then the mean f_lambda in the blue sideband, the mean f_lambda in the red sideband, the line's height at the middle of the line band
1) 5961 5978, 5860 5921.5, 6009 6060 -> -0.045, 18.2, 19.7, 19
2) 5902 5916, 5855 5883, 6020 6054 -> 0.060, 19.7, 19.8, 19.7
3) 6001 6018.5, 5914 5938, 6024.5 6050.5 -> 0.006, 19.5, 19.8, 19.7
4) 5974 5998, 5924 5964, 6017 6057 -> 0.014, 19.8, 19.8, 19.8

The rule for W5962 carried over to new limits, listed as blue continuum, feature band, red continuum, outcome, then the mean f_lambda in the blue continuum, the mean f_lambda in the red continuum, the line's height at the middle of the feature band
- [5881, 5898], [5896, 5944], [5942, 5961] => -0.07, 15.8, 19.8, 17.8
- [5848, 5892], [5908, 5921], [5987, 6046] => 0.01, 19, 19.6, 19.2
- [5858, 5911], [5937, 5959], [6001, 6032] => -0.05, 18.1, 19.6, 18.8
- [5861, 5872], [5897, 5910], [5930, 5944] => 0.10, 19.6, 19.5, 19.5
